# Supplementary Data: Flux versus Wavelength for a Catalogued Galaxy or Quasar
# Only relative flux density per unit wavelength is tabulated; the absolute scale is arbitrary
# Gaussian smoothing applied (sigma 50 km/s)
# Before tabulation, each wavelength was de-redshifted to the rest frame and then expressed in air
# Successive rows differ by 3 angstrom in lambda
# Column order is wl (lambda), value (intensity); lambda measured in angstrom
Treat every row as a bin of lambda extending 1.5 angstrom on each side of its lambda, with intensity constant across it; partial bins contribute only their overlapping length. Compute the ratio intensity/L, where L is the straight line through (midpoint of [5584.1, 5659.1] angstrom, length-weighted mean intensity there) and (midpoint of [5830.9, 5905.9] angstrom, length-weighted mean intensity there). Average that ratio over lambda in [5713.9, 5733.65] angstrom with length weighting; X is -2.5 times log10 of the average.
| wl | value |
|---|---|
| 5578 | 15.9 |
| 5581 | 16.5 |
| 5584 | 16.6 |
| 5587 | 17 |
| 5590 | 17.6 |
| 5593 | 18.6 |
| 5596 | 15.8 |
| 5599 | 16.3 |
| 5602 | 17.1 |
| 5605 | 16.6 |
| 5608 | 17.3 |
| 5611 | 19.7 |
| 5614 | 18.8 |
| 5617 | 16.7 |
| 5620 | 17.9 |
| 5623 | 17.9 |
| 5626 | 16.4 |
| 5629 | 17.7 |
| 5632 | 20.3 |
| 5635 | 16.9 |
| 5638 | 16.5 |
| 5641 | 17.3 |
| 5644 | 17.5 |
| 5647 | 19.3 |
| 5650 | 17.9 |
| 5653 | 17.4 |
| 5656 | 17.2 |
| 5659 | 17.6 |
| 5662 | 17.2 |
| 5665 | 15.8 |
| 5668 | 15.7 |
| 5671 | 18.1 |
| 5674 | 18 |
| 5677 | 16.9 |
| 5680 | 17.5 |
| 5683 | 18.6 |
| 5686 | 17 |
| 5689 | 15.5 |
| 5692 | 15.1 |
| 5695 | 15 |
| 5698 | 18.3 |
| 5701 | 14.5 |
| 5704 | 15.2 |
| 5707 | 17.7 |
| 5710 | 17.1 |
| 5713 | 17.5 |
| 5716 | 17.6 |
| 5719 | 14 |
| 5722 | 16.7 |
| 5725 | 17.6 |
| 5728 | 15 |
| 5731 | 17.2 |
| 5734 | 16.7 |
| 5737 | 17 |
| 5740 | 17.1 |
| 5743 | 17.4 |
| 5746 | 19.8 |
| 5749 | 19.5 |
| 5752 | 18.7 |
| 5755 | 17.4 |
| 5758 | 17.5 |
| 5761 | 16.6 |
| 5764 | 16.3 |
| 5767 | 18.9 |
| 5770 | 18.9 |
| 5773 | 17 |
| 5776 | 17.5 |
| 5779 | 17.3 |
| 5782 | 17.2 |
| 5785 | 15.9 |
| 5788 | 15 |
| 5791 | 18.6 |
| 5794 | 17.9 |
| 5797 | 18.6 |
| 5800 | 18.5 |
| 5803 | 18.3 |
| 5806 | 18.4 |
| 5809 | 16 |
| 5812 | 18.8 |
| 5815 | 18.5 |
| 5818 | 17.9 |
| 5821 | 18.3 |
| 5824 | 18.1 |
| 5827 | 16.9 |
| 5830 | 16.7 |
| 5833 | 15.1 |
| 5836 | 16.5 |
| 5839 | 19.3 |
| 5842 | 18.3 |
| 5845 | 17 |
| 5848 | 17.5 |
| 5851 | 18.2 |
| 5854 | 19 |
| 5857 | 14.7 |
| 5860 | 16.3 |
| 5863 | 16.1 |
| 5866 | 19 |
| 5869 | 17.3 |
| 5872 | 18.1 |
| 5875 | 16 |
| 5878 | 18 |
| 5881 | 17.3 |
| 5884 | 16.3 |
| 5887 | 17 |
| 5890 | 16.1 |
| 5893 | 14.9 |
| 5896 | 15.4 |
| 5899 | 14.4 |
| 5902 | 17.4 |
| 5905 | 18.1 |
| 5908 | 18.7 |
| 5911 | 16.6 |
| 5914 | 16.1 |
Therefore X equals 0.06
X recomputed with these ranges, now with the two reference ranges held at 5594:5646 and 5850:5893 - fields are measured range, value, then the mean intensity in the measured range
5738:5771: -0.05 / 18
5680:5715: 0.05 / 16.6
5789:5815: -0.06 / 18.1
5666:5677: 0.01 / 17.2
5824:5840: 0.01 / 16.9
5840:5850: -0.04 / 17.7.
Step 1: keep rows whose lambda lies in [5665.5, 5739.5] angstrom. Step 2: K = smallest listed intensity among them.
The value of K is 14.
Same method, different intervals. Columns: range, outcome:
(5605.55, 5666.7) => 15.8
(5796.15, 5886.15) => 14.7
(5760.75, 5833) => 15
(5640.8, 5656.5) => 17.2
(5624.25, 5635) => 16.4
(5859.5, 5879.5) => 16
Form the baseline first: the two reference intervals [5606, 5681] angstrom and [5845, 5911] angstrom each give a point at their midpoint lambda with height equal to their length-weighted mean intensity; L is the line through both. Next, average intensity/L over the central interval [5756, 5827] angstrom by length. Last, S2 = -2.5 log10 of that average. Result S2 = -0.03 mag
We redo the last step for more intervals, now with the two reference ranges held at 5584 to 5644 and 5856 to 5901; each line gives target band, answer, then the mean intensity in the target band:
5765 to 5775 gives -0.08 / 18.1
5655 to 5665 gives 0.01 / 17.1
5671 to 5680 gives -0.02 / 17.6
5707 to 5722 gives 0.03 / 16.7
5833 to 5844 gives -0.06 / 17.6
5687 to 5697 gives 0.12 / 15.4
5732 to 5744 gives 0.00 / 17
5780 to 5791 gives 0.03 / 16.4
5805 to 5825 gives -0.08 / 18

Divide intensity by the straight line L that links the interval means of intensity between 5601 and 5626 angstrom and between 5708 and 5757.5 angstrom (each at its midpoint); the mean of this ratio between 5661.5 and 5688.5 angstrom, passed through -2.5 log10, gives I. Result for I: 0.02 mag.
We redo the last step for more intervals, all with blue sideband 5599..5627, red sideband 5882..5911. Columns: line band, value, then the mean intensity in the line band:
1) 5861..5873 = -0.06 mag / 17.6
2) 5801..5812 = -0.06 mag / 17.8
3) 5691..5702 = 0.09 mag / 15.8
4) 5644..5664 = -0.02 mag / 17.7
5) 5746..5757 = -0.10 mag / 18.7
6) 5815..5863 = -0.04 mag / 17.3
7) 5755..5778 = -0.03 mag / 17.5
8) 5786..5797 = -0.03 mag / 17.3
